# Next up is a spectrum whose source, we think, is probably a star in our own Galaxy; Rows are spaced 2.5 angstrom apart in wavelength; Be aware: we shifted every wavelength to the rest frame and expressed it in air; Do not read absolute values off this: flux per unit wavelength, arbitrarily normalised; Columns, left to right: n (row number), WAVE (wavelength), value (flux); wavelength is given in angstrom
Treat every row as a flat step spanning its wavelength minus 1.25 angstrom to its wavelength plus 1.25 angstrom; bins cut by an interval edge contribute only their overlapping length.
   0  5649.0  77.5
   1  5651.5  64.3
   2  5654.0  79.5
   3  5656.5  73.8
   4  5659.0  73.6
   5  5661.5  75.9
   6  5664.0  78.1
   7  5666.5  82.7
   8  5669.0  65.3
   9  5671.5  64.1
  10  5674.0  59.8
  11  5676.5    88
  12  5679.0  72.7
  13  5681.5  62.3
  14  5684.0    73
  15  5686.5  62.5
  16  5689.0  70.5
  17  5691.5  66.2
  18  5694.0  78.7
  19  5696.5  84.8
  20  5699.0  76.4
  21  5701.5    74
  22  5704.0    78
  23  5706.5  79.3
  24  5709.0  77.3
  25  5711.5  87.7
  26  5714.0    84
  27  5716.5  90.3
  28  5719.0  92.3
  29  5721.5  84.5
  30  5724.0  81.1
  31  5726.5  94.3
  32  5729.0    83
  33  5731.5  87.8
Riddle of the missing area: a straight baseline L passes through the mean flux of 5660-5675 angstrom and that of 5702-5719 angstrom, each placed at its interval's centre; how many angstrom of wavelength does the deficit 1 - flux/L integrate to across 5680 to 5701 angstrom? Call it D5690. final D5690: 1.6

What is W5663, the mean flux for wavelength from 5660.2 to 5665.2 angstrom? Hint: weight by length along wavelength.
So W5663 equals 77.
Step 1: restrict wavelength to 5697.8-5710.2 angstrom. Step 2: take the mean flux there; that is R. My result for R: 77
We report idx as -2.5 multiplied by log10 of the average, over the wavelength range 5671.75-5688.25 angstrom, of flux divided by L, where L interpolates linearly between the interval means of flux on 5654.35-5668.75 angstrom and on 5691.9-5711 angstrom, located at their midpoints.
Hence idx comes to 0.11 mag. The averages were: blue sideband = 76.2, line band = 69.4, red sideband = 78.2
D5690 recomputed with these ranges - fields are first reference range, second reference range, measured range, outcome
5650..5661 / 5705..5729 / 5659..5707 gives 3.3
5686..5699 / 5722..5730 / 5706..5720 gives -0.7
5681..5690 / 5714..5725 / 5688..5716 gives -0.5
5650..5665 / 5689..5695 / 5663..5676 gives 0.4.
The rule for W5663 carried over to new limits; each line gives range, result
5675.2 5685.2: 73.9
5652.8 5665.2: 76.2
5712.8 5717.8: 87.2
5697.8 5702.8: 75.2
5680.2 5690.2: 67.1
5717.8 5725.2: 86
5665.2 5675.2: 68.1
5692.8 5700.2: 80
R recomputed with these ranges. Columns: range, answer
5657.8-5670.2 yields 75.2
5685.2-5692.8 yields 66.5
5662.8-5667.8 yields 80.3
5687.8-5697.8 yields 75.1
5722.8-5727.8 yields 87.7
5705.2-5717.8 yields 83.7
